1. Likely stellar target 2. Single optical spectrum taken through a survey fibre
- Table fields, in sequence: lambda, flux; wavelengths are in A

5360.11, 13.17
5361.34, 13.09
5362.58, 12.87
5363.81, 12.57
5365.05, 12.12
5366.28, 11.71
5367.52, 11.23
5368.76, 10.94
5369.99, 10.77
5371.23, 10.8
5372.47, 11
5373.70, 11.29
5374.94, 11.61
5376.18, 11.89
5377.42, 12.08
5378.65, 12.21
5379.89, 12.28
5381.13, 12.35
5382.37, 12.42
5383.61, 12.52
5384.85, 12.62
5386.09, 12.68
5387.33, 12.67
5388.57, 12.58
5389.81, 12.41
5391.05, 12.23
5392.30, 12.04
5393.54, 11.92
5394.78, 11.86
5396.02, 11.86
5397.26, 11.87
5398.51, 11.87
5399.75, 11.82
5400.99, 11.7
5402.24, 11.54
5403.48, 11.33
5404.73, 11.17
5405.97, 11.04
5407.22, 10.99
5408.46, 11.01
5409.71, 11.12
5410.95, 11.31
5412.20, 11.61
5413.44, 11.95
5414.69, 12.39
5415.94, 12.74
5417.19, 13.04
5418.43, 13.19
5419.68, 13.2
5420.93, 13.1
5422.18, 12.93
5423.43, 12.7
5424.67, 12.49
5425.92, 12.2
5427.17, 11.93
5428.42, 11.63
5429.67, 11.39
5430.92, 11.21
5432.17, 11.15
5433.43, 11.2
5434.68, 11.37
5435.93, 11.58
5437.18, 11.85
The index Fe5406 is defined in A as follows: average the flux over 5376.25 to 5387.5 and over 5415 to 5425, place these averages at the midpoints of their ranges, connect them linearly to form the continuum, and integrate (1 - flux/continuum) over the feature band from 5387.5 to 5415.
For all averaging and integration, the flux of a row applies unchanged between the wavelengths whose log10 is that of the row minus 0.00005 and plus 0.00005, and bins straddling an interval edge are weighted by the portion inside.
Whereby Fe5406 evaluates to 2.05 A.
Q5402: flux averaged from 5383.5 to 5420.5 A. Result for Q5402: 12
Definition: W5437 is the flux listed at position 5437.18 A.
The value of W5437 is 11.85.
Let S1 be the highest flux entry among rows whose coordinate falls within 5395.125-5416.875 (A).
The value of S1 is 12.74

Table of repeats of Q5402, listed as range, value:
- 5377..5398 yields 12.3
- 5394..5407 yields 11.6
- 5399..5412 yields 11.3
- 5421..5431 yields 12.2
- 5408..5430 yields 12.2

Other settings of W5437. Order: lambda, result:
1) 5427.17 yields 11.93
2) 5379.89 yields 12.28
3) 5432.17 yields 11.15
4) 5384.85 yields 12.62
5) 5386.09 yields 12.68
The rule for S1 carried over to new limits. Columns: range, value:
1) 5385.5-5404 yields 12.68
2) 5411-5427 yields 13.2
